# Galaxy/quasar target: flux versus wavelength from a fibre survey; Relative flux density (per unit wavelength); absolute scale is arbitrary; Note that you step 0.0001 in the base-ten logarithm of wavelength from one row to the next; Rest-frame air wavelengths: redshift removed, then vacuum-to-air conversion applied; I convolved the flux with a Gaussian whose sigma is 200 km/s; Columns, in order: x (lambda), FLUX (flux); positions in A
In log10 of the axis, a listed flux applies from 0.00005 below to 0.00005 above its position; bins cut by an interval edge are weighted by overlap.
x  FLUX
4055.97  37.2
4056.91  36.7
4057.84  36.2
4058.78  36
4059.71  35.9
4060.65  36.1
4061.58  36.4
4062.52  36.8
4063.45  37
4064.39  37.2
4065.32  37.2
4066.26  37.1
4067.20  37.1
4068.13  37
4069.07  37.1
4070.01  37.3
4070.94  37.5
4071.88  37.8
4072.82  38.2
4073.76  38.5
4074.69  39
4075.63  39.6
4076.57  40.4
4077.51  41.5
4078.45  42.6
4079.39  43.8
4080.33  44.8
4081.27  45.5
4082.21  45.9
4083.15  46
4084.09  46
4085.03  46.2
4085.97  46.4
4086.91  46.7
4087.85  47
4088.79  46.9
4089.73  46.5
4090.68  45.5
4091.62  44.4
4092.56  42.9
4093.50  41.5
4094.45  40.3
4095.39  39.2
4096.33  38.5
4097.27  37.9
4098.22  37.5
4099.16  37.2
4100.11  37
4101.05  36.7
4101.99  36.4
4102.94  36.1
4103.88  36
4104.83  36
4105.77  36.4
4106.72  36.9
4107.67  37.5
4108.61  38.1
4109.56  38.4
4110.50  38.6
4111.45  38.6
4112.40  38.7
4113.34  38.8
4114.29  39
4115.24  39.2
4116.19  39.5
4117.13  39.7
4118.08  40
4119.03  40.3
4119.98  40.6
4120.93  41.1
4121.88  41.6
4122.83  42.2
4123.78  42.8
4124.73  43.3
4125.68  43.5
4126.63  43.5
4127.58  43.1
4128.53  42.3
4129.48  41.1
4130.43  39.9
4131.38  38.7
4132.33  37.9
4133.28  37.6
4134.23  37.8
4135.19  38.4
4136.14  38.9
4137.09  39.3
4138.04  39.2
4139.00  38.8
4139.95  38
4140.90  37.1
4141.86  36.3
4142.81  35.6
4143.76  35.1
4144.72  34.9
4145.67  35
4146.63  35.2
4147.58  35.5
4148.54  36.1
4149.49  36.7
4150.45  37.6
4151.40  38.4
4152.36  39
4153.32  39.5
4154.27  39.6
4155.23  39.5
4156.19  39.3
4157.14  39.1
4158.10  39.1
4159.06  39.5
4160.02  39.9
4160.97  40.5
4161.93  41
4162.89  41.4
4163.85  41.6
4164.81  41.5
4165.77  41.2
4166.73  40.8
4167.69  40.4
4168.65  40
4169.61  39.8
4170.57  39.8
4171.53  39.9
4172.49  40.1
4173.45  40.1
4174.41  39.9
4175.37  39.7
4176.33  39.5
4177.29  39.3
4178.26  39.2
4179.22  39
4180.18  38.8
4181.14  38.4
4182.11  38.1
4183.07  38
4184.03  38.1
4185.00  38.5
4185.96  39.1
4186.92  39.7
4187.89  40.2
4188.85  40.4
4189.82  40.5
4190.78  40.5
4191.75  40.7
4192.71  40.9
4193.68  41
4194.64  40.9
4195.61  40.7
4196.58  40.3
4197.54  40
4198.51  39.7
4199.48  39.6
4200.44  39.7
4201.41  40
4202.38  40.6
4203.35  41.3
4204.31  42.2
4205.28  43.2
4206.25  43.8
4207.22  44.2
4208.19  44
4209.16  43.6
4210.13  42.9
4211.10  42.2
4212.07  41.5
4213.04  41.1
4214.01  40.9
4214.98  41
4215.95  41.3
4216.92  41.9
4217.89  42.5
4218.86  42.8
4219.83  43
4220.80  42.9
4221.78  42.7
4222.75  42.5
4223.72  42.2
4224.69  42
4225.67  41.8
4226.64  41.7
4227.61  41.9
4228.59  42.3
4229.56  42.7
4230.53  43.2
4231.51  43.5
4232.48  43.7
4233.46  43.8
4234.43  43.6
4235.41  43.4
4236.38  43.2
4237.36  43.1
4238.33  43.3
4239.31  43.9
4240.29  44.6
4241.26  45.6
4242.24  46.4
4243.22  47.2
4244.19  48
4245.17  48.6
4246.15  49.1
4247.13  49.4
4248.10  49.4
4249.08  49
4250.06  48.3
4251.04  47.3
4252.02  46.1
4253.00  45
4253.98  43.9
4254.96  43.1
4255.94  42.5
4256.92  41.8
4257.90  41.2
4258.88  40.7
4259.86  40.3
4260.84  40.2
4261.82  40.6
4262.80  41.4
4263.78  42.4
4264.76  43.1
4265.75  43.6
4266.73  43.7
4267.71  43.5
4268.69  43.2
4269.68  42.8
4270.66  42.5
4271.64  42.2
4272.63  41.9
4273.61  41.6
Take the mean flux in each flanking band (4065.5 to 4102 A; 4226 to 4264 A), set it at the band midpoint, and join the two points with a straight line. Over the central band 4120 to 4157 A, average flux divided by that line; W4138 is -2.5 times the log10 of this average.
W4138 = 0.088 mag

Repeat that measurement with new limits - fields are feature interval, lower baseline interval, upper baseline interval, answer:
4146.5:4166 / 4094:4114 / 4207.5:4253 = 0.03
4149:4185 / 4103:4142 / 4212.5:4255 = 0.05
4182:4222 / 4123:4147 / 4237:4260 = 0.04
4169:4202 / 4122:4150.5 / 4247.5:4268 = 0.03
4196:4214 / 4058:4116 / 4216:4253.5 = 0.05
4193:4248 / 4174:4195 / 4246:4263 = -0.02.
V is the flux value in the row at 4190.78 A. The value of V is 40.5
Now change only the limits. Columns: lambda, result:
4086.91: 46.7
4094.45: 40.3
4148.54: 36.1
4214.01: 40.9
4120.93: 41.1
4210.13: 42.9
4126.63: 43.5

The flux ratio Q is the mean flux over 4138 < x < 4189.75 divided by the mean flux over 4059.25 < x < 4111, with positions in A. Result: 0.97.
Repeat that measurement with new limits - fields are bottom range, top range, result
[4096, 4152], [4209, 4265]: 1.13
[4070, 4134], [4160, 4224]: 1.00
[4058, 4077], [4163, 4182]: 1.07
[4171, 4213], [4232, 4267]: 1.10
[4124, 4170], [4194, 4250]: 1.10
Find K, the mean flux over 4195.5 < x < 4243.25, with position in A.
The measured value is 42.5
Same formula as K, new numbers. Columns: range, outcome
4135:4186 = 38.8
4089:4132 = 39.9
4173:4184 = 39.1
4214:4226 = 42.2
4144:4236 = 40.5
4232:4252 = 46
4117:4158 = 39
